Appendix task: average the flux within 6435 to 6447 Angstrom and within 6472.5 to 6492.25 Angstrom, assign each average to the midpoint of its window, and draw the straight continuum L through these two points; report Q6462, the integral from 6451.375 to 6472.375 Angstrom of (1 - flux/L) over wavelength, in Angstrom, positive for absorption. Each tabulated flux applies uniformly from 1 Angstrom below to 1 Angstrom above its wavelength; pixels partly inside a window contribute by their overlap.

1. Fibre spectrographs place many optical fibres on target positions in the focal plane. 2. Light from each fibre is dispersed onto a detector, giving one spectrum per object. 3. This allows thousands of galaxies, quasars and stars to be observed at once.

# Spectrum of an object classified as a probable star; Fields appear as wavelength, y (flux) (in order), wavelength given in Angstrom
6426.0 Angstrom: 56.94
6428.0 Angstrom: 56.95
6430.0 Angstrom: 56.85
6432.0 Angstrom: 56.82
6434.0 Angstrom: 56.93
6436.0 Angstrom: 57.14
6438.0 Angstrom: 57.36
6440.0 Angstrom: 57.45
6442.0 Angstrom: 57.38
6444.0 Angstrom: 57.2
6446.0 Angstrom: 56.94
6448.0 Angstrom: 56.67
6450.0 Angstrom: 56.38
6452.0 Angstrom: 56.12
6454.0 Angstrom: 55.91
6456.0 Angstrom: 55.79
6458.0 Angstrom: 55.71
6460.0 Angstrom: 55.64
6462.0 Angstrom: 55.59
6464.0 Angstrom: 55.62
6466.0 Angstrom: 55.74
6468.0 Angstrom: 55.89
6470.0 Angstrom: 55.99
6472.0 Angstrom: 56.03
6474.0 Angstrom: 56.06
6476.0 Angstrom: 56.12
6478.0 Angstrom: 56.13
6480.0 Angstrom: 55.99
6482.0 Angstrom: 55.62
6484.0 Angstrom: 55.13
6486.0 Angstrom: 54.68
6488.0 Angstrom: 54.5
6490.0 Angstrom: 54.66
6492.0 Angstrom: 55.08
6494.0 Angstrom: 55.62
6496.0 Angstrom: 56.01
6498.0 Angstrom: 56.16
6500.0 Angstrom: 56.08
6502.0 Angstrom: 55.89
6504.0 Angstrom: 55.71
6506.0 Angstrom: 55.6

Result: 0.2 Angstrom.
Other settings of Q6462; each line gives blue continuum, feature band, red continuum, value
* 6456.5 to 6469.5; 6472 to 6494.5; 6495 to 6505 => 0.2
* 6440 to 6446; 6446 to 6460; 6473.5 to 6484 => 0.2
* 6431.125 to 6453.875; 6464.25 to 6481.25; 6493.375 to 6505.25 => 0.1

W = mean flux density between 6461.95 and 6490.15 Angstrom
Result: 55.6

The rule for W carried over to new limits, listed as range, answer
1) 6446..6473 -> 56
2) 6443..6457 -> 56.4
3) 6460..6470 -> 55.7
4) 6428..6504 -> 56.1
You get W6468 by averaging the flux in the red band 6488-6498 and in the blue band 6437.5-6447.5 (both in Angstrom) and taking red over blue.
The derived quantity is 1.0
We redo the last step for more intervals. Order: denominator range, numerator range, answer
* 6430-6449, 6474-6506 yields 0.97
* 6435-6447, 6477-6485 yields 0.97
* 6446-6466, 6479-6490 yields 0.98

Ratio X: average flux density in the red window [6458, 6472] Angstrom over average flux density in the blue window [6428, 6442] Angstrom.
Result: 1.0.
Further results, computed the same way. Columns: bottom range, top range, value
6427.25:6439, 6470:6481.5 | 0.98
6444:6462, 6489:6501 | 0.99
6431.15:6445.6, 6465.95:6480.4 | 0.98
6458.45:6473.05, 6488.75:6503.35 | 1.00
